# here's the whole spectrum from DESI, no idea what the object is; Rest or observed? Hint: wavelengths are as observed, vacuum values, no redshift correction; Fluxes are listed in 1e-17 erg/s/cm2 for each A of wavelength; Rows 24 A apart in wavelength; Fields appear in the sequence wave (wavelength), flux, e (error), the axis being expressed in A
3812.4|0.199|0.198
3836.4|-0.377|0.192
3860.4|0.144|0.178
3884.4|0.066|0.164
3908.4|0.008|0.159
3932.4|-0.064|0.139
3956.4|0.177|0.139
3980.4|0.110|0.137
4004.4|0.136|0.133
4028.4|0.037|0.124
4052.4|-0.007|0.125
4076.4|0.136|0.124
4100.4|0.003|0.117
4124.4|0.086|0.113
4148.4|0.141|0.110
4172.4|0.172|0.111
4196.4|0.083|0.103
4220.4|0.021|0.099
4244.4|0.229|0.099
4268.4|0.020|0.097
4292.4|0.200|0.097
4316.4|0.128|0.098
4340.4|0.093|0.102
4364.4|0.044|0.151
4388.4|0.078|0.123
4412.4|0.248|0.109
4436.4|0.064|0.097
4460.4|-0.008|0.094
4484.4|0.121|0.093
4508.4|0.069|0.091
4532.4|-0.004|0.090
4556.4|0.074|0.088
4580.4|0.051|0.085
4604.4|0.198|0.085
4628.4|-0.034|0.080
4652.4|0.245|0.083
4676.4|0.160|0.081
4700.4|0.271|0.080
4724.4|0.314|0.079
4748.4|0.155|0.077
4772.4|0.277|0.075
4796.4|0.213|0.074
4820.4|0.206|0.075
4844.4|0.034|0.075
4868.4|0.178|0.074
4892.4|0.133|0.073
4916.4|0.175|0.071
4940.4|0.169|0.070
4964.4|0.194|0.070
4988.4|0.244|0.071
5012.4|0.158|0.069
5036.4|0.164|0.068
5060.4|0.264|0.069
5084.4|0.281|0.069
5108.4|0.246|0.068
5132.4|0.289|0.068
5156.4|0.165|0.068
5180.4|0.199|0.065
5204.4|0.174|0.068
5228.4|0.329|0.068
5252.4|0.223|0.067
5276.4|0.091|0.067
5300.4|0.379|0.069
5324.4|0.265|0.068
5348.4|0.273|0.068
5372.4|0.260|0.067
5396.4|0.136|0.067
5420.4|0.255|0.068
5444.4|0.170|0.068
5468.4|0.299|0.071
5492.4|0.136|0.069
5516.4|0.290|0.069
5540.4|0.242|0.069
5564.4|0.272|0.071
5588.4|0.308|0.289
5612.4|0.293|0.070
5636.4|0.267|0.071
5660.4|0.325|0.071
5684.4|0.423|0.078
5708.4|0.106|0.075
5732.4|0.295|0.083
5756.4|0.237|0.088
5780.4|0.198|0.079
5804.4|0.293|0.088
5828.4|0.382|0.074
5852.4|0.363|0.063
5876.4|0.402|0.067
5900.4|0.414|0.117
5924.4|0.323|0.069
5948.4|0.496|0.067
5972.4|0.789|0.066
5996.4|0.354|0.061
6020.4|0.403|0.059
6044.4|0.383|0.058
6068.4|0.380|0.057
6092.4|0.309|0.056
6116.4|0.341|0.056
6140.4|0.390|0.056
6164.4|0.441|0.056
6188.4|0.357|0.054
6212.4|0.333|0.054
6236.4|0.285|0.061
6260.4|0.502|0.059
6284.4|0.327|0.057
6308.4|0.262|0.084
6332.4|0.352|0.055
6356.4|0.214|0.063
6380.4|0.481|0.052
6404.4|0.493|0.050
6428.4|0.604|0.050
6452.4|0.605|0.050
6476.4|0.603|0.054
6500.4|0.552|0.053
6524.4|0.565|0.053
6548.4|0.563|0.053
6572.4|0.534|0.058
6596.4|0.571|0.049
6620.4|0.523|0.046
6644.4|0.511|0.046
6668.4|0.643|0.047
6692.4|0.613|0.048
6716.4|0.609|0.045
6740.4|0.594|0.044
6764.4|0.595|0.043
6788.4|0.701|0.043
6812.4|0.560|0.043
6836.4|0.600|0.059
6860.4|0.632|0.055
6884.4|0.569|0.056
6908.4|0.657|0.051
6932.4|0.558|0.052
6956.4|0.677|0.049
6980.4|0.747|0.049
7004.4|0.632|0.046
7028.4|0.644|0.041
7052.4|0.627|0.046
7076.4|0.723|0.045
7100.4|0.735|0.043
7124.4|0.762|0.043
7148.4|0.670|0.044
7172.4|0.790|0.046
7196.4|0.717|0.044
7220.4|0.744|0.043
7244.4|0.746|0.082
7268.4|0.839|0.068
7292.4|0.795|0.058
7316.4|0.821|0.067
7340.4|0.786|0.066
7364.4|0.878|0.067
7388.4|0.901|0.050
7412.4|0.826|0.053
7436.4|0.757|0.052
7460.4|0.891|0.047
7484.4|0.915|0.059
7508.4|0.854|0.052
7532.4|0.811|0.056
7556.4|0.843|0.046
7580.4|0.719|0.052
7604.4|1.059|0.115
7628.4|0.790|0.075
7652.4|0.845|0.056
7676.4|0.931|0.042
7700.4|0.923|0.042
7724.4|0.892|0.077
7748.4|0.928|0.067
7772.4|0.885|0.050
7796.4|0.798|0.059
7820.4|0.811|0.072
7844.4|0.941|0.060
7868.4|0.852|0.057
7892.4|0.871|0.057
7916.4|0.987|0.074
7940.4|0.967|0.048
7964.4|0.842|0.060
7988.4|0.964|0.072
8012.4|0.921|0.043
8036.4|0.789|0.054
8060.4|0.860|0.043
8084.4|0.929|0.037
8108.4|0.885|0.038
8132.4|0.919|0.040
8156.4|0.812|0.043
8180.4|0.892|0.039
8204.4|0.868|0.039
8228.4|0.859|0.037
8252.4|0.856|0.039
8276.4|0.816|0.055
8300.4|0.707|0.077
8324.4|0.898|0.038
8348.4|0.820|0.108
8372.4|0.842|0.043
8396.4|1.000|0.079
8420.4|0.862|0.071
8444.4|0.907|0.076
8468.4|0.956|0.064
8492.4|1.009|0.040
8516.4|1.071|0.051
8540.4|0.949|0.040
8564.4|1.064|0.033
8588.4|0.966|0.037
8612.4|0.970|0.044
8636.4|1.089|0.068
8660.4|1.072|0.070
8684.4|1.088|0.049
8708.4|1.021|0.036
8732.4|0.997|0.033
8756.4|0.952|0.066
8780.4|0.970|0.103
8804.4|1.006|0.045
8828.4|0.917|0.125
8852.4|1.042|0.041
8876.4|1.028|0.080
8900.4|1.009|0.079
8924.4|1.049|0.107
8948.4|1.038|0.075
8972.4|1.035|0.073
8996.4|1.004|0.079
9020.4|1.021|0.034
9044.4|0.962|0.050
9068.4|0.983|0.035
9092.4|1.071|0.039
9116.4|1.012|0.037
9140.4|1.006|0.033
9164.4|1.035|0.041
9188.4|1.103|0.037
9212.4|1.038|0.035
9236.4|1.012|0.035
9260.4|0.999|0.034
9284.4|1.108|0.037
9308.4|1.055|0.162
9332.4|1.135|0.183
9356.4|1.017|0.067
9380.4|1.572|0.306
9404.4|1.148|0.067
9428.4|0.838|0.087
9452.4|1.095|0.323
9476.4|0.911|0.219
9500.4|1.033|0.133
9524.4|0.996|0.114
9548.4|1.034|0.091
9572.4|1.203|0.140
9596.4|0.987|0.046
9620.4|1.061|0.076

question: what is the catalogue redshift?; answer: 0.601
